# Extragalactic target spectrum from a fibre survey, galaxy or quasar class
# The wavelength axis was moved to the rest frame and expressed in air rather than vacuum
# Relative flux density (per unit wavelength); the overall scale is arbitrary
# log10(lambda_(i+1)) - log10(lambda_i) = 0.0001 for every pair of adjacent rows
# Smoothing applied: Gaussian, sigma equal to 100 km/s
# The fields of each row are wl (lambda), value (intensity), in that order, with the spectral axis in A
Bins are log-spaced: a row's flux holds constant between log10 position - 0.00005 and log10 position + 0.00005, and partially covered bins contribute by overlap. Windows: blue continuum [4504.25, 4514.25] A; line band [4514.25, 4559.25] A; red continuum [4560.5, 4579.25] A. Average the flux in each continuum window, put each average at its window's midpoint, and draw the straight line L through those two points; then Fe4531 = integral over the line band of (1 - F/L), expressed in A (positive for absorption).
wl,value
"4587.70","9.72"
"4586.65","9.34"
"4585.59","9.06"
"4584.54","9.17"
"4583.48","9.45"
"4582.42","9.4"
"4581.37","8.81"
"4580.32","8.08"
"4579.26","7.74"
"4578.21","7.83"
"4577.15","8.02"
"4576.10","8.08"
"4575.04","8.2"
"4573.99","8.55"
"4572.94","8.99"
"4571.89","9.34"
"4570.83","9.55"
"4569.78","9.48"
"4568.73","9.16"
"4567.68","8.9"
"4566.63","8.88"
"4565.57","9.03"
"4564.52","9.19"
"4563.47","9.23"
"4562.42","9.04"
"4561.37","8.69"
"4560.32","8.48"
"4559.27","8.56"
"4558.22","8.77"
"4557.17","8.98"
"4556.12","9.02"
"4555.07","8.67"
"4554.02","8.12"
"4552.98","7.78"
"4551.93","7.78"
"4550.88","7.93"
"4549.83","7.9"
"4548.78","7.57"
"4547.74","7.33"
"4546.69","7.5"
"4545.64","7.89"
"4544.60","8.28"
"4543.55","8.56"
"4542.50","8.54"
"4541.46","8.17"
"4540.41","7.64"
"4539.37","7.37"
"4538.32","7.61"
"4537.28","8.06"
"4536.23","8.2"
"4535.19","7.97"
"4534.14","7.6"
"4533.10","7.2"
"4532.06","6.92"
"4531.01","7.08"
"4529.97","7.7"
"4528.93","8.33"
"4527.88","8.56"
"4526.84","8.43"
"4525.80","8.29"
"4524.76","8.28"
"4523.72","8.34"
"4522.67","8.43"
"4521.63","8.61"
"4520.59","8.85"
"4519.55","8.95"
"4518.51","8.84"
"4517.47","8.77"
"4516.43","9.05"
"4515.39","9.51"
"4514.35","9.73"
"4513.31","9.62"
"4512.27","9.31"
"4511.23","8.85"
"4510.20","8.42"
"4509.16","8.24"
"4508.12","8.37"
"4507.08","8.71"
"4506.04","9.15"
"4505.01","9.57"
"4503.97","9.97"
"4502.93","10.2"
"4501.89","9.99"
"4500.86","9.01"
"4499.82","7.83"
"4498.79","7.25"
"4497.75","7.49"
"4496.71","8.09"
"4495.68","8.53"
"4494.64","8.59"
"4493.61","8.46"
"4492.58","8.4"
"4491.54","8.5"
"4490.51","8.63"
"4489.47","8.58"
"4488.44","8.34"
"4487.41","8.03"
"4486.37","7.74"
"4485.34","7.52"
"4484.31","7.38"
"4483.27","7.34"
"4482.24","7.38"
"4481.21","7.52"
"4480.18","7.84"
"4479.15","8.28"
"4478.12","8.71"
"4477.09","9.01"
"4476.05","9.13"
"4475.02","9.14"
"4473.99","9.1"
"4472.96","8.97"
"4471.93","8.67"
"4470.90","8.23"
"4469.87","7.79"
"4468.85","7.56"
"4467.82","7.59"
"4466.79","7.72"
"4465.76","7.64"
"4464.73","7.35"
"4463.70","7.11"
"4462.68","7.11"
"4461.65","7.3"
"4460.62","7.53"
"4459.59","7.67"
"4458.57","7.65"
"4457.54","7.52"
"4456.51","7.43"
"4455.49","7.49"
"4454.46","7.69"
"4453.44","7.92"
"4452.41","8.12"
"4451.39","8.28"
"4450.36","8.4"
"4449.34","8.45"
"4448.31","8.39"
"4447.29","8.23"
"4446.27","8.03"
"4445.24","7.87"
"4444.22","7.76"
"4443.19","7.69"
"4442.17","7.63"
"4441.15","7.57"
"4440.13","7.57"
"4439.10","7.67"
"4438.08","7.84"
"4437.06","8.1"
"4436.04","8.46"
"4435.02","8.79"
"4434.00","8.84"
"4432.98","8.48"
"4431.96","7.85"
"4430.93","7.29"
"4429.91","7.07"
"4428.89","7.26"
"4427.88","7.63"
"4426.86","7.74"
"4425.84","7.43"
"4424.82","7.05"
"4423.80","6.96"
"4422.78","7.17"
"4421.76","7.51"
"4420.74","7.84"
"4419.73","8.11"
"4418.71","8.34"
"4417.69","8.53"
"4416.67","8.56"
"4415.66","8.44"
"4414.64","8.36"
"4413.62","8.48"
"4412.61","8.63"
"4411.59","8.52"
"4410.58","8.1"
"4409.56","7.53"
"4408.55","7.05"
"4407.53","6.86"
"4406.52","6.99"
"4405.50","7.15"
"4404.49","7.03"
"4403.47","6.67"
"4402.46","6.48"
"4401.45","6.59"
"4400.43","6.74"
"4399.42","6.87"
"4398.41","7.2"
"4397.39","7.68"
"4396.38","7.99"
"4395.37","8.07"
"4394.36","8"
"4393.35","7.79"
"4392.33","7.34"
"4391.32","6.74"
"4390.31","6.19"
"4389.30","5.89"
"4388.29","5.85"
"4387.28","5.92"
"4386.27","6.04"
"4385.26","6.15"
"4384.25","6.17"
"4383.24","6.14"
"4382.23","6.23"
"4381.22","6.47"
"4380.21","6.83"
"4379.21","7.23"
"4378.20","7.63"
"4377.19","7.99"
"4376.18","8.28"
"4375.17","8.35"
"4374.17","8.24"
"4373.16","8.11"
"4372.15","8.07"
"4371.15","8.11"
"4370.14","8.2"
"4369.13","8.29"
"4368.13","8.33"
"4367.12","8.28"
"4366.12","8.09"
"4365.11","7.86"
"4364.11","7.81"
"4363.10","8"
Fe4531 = 3.5 A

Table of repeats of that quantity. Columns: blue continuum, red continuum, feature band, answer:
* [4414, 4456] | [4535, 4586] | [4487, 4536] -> -1.8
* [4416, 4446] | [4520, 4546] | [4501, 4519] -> -2.7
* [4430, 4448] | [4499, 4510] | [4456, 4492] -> 2.4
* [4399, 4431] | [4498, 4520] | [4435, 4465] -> 1.0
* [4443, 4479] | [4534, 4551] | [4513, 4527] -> -1.6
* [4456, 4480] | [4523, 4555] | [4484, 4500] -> -0.3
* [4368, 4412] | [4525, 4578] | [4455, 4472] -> 0.3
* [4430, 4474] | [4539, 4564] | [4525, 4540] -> 0.7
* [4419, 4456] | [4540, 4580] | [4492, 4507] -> -1.1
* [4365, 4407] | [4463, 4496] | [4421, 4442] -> -0.1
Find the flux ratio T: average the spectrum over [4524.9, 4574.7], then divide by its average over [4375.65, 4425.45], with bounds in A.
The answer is 1.14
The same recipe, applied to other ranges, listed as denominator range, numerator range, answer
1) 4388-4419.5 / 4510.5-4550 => 1.11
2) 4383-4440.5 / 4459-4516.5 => 1.12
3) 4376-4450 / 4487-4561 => 1.12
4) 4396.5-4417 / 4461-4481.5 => 1.08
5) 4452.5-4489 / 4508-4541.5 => 1.06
